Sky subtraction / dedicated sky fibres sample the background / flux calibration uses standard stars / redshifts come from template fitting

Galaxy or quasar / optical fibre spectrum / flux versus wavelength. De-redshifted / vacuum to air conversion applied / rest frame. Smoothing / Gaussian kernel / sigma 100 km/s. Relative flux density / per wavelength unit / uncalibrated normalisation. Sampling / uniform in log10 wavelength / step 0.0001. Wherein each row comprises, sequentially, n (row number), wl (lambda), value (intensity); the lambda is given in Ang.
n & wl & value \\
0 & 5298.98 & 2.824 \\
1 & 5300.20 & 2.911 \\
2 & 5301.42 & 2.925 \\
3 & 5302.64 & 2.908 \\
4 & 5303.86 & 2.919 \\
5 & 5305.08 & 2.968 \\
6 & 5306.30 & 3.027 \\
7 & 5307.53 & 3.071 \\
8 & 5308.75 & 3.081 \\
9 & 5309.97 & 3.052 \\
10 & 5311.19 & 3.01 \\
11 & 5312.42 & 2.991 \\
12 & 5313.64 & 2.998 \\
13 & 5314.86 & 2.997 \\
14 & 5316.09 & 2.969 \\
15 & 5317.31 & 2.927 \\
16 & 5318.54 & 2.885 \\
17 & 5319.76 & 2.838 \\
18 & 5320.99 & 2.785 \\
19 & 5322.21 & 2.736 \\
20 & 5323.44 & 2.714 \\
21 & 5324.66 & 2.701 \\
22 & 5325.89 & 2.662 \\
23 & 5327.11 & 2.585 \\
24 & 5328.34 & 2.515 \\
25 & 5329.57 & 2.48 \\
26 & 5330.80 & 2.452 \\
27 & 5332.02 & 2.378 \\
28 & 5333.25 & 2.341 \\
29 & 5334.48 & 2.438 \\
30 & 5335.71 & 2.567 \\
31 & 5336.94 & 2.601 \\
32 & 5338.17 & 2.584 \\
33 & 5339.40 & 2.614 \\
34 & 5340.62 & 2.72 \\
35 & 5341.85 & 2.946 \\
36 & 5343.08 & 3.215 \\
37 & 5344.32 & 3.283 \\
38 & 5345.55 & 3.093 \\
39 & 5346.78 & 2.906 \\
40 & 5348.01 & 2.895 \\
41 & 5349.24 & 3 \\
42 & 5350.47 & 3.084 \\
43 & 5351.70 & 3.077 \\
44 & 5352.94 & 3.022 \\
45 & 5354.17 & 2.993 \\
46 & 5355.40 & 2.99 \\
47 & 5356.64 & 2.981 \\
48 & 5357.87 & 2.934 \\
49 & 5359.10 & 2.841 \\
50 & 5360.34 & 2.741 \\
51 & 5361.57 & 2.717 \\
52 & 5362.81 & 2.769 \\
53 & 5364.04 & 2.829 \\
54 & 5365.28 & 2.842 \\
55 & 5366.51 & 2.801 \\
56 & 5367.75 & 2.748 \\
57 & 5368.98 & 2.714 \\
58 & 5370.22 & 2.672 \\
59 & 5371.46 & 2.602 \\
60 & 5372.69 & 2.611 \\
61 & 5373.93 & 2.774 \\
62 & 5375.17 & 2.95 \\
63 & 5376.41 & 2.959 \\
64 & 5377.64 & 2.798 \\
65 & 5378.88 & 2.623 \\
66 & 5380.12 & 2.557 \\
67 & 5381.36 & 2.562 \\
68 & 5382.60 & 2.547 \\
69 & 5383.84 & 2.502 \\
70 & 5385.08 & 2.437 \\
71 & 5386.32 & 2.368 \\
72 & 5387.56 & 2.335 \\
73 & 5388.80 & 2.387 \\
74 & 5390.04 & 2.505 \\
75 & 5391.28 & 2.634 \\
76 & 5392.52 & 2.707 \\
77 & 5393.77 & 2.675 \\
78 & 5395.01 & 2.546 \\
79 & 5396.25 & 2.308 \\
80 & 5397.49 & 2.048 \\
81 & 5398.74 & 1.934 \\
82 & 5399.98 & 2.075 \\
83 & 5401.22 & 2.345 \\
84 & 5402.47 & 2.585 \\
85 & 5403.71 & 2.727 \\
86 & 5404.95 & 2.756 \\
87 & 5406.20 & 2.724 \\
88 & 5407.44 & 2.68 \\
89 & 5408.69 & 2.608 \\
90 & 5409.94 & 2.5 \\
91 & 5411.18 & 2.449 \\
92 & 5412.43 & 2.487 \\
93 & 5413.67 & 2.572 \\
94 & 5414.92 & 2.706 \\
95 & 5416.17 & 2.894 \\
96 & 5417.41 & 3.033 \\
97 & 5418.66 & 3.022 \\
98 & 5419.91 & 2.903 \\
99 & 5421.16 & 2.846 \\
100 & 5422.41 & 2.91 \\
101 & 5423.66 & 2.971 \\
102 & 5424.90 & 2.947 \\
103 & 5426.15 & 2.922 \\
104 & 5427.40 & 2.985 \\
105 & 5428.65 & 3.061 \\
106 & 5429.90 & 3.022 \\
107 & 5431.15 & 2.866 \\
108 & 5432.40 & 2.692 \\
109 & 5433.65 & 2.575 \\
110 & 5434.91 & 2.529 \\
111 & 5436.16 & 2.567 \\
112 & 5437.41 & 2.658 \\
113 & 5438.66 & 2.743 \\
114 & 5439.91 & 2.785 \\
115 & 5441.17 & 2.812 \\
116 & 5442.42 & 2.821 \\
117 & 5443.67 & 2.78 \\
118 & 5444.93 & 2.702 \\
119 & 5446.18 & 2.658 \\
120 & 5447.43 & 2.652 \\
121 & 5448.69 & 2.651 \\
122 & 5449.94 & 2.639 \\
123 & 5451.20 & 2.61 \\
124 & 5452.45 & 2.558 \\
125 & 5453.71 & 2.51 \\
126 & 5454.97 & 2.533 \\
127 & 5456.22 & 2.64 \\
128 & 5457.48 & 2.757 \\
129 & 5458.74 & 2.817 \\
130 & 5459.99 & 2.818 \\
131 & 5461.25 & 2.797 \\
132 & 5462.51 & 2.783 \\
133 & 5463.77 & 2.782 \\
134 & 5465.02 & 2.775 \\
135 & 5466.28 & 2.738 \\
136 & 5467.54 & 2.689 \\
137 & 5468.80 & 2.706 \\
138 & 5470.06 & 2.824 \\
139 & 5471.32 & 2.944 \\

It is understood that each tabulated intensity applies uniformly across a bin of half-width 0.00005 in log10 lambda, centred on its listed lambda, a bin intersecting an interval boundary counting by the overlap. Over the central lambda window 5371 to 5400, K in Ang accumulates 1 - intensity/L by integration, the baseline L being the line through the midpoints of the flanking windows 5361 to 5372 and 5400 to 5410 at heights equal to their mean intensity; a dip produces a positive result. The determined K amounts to 1.5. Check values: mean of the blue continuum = 2.74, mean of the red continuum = 2.59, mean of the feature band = 2.53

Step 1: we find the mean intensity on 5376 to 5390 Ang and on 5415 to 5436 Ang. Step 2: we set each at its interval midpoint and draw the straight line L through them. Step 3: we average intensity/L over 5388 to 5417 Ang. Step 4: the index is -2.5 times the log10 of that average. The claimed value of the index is 0.07 mag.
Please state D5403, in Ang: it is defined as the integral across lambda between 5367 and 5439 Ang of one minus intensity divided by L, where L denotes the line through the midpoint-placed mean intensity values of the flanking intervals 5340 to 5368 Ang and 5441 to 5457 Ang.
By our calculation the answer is 3.5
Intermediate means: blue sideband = 2.93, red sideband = 2.66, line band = 2.65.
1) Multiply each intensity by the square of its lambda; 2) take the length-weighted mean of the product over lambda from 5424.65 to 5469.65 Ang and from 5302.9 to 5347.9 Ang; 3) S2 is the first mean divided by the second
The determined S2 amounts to 1.0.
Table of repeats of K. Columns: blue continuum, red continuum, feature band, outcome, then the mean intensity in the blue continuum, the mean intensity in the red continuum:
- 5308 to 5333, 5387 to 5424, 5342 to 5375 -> -2.3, 2.78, 2.59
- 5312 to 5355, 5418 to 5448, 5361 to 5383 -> 0.6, 2.8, 2.81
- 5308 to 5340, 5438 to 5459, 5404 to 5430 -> -1.1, 2.73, 2.68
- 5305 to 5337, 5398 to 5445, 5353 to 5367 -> -0.6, 2.77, 2.71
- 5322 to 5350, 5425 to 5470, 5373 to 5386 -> 0.3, 2.72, 2.74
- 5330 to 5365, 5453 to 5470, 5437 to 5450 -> 0.1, 2.82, 2.72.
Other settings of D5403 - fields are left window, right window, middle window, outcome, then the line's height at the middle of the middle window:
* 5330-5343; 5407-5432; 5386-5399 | 1.55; 2.74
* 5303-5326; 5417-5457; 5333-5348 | 0.49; 2.89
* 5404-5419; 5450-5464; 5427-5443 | -0.50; 2.69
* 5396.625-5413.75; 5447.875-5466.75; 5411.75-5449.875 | -3.23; 2.57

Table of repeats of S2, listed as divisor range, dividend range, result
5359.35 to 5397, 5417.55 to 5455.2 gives 1.07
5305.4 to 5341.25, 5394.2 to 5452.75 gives 1.01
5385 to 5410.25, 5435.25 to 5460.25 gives 1.11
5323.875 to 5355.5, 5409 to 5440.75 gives 1.04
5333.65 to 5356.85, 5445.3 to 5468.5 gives 0.97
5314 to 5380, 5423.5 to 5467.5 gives 1.02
